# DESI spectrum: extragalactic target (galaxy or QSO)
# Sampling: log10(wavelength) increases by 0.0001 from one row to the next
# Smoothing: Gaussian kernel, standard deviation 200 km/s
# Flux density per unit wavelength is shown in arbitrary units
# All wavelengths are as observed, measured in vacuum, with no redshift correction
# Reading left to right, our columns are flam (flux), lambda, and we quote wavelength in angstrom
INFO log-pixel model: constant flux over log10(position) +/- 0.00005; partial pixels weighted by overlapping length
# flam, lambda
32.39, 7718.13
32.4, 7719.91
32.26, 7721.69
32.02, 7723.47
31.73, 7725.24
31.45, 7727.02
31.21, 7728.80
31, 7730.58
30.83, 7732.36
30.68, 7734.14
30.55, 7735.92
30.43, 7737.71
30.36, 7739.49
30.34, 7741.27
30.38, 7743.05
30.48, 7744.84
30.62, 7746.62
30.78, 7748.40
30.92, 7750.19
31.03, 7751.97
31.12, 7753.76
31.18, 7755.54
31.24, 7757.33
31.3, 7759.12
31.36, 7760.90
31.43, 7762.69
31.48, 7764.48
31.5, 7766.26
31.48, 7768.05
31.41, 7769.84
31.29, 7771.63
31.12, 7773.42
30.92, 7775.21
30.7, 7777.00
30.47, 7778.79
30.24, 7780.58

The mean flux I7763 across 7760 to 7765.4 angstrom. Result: 31.5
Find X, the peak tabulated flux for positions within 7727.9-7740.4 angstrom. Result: 31.21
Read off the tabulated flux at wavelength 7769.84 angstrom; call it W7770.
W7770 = 31.41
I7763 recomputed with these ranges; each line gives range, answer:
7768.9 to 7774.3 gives 31.3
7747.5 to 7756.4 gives 31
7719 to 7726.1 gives 32.1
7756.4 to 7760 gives 31.2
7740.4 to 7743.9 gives 30.4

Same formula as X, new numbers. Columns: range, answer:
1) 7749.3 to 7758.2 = 31.24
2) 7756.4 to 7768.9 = 31.5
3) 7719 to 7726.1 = 32.4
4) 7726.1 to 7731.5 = 31.45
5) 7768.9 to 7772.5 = 31.41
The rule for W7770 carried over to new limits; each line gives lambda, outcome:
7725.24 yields 31.73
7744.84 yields 30.48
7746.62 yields 30.62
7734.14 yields 30.68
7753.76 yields 31.12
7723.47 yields 32.02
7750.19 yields 30.92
